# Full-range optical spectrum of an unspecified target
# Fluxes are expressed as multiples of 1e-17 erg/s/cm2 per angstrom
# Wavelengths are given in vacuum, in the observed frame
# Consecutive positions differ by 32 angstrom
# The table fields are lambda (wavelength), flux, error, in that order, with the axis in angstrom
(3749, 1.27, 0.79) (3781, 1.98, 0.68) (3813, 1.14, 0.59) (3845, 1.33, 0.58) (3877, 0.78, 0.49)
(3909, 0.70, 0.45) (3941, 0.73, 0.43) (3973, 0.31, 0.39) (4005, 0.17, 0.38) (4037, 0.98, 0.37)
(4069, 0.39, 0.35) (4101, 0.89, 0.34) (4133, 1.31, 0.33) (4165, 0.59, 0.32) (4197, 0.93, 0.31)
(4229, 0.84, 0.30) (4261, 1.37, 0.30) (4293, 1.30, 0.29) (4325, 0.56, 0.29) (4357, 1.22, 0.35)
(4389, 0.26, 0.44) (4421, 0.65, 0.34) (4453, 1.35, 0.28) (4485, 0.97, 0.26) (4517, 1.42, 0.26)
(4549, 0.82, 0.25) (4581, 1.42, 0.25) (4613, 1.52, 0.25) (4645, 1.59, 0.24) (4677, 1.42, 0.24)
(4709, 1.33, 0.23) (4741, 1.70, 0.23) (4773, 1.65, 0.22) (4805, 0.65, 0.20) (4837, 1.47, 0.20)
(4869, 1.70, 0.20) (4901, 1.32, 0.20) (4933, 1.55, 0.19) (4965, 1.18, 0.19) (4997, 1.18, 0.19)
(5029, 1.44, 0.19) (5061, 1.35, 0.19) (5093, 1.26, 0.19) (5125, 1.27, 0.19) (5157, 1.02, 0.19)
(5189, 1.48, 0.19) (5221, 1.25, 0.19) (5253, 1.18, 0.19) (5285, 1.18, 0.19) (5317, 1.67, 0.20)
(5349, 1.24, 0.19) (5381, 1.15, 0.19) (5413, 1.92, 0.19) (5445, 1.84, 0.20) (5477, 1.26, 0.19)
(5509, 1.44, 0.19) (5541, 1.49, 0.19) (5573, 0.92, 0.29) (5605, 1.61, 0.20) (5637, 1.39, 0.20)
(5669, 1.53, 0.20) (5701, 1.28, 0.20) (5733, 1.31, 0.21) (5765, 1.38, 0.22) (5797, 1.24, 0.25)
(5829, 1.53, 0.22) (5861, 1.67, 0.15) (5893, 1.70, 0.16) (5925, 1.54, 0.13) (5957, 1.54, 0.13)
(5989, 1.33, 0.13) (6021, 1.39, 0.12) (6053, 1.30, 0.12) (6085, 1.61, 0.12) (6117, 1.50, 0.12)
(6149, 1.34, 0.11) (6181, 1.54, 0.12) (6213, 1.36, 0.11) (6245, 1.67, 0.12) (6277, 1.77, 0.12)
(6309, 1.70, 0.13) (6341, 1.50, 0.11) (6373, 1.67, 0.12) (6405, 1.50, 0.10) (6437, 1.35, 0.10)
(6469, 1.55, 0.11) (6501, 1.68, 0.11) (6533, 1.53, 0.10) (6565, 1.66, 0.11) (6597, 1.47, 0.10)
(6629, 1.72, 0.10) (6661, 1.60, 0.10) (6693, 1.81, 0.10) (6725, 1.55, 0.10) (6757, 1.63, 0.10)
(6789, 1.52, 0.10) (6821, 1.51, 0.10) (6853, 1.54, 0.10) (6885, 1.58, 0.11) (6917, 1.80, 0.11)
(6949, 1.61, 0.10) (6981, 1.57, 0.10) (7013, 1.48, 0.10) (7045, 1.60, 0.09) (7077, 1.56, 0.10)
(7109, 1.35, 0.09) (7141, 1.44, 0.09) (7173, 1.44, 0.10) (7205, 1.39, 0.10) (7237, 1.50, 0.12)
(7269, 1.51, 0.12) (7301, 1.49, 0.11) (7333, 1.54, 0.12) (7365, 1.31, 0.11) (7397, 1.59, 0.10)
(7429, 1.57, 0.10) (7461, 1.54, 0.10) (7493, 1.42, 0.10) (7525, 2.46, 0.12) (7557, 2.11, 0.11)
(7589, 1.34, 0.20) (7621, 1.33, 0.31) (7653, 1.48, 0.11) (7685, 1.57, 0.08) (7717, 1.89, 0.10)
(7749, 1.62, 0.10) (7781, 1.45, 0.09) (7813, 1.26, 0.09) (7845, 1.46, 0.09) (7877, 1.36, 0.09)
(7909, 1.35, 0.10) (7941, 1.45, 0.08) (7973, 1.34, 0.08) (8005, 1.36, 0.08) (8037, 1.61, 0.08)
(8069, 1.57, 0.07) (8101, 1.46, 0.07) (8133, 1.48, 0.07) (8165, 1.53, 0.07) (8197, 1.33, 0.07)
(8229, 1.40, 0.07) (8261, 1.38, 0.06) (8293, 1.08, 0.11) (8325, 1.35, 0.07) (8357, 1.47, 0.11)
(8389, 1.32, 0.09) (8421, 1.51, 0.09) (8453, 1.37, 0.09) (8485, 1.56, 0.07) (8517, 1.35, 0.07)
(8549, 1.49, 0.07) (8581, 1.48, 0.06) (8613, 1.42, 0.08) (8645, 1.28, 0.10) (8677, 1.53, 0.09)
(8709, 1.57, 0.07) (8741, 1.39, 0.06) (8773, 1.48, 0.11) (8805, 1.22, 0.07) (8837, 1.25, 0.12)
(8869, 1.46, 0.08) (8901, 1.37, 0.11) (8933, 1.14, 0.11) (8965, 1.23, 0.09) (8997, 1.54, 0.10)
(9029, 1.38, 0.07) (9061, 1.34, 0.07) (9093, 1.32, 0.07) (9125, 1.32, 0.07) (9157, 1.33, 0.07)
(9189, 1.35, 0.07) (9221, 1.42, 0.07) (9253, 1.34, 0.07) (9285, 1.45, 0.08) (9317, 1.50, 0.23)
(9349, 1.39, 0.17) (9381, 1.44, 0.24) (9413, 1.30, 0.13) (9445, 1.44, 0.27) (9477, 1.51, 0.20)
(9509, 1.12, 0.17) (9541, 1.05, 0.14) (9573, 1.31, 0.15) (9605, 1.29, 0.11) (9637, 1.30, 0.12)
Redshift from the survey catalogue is 0.15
